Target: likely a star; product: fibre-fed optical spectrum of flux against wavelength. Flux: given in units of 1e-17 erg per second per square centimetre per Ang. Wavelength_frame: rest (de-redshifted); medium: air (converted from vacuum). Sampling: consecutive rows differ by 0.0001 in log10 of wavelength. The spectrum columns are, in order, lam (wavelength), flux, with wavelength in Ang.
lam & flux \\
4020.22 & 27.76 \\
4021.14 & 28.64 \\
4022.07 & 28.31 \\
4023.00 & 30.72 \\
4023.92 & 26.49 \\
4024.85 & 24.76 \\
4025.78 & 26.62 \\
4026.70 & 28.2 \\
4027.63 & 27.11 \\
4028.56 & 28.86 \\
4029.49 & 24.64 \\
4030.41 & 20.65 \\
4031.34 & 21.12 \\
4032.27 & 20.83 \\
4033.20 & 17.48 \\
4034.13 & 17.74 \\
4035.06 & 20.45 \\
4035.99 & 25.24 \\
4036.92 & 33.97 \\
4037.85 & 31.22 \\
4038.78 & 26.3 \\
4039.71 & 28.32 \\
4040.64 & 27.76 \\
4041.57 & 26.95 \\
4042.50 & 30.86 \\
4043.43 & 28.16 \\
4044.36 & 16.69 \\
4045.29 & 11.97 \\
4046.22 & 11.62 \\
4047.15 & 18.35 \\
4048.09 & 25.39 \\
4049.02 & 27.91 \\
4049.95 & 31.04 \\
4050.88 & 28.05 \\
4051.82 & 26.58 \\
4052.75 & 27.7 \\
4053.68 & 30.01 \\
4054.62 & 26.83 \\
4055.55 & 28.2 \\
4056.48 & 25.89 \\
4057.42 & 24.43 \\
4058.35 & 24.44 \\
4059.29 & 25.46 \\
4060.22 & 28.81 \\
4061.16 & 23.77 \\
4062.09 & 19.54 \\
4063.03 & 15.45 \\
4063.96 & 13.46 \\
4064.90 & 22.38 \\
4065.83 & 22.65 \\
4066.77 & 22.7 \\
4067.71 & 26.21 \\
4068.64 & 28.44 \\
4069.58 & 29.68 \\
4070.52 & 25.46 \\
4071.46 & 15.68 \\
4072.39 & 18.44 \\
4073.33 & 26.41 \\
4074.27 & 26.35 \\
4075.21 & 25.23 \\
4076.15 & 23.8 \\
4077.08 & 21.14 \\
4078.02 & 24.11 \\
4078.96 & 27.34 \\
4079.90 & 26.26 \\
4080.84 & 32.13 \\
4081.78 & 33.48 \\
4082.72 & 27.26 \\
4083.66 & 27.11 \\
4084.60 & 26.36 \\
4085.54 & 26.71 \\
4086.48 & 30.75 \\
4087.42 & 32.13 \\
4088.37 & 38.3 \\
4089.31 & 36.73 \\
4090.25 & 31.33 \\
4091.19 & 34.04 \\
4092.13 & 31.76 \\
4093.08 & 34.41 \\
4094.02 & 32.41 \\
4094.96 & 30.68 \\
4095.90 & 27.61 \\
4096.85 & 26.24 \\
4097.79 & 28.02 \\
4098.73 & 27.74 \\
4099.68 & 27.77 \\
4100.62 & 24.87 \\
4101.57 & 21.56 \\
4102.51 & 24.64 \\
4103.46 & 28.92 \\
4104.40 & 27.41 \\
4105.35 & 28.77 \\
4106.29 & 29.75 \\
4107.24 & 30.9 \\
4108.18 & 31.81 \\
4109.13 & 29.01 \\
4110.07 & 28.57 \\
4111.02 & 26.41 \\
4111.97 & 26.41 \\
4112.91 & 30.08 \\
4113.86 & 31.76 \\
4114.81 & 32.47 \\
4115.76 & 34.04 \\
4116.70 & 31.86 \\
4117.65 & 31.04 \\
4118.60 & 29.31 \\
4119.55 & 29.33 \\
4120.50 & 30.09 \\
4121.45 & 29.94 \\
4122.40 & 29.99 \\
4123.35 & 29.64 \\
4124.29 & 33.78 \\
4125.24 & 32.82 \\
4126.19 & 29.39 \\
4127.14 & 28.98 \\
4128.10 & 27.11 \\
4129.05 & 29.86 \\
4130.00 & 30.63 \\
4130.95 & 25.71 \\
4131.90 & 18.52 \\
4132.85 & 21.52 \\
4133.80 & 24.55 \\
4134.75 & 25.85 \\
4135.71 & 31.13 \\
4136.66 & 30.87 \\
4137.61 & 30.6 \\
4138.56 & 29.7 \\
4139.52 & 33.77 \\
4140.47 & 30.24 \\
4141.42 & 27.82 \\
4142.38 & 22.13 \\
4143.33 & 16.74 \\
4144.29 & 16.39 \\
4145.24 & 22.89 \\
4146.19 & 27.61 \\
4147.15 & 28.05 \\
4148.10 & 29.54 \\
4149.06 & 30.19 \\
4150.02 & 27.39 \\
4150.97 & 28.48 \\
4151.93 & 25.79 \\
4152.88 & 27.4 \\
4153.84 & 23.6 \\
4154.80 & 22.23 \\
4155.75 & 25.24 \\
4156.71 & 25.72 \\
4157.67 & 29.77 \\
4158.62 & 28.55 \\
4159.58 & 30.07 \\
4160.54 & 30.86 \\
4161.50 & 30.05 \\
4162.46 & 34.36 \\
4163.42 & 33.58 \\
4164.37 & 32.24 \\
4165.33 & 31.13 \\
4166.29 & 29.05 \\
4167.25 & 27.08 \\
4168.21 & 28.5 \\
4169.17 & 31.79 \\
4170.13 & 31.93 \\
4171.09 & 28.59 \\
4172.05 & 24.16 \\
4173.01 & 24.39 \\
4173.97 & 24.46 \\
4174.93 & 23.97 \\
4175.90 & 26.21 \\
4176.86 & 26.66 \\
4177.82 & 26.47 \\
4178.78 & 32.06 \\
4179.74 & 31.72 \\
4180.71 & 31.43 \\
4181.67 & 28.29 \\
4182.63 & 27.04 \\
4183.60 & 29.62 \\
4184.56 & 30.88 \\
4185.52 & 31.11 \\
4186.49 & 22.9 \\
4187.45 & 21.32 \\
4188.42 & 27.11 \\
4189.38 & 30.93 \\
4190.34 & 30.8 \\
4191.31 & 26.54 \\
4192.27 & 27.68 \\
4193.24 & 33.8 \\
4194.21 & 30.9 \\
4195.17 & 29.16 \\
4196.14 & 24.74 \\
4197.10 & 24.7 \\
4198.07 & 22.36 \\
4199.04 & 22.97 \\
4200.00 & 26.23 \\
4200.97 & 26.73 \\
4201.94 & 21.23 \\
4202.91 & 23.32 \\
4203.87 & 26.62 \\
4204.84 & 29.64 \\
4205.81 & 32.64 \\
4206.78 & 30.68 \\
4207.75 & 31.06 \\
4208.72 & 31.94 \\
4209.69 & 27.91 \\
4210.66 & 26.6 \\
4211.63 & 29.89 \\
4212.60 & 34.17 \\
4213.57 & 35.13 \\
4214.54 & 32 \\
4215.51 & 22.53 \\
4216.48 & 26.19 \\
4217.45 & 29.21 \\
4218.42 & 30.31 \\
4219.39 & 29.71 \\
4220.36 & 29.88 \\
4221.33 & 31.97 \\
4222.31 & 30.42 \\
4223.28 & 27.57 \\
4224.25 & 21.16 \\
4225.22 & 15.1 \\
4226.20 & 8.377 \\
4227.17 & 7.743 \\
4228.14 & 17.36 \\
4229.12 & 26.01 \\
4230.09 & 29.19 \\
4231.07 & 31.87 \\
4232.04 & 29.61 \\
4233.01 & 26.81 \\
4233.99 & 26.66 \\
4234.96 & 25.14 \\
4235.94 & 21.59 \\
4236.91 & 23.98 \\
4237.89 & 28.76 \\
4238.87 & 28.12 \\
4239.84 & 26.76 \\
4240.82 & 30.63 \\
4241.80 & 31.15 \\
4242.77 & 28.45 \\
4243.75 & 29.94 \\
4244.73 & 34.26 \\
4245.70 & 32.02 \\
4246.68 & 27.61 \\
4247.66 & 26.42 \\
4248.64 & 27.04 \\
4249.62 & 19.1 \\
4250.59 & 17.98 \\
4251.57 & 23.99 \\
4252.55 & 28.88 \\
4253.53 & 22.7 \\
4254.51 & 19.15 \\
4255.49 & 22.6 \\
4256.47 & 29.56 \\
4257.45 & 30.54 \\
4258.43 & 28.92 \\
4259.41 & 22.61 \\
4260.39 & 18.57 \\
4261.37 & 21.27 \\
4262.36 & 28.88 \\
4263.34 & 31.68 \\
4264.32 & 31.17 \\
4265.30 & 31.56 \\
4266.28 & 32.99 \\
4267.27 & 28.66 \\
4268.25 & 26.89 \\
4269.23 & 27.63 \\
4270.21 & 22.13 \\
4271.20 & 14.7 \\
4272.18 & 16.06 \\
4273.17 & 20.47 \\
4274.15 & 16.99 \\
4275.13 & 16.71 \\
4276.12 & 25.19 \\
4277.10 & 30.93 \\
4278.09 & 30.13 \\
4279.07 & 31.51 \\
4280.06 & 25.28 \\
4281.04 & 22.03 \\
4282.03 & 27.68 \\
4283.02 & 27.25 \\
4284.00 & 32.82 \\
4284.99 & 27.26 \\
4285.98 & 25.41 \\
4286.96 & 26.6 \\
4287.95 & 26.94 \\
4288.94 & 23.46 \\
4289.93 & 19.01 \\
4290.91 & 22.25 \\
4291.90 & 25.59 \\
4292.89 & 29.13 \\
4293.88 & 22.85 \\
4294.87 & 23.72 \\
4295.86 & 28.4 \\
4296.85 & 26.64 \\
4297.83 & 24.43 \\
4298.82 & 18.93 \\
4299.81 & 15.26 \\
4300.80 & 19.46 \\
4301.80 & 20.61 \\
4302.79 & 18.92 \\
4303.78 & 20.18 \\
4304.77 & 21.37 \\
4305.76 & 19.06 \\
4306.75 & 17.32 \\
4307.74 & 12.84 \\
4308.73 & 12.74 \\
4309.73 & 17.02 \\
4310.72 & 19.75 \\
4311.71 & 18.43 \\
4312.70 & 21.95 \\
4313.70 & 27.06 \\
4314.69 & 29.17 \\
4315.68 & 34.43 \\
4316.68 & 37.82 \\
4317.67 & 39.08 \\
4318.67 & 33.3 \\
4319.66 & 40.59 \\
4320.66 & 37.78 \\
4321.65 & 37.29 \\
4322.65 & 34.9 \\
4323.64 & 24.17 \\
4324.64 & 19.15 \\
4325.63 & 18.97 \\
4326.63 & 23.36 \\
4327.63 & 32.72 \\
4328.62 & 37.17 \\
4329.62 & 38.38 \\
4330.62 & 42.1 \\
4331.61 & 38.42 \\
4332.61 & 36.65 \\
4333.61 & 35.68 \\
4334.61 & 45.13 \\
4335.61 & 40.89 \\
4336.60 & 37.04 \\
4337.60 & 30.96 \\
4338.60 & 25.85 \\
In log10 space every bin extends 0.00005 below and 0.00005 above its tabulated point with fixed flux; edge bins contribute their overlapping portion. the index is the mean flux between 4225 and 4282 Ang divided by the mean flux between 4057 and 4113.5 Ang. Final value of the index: 0.93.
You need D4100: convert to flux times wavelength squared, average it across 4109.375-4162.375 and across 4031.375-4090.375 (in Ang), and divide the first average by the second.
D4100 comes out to 1.1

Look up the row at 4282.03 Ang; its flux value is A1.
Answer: 27.68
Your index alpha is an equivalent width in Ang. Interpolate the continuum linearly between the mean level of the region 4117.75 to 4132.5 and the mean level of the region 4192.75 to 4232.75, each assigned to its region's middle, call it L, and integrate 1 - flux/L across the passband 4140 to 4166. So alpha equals 0.85 Ang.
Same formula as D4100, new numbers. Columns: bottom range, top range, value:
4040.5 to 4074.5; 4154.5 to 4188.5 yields 1.25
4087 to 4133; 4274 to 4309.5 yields 0.86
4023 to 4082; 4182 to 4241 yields 1.18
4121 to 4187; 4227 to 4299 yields 0.97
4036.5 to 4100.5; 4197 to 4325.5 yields 1.07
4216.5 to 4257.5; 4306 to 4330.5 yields 1.12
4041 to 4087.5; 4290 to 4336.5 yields 1.24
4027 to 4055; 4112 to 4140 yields 1.24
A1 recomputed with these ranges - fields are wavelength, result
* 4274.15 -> 16.99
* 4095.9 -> 27.61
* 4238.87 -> 28.12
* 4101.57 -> 21.56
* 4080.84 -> 32.13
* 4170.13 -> 31.93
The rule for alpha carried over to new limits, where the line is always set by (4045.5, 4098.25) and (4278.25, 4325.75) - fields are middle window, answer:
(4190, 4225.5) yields -3.2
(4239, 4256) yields -0.6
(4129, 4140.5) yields -0.7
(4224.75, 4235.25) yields 1.4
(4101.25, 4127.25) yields -3.4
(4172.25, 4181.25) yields -0.5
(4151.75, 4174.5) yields -2.1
